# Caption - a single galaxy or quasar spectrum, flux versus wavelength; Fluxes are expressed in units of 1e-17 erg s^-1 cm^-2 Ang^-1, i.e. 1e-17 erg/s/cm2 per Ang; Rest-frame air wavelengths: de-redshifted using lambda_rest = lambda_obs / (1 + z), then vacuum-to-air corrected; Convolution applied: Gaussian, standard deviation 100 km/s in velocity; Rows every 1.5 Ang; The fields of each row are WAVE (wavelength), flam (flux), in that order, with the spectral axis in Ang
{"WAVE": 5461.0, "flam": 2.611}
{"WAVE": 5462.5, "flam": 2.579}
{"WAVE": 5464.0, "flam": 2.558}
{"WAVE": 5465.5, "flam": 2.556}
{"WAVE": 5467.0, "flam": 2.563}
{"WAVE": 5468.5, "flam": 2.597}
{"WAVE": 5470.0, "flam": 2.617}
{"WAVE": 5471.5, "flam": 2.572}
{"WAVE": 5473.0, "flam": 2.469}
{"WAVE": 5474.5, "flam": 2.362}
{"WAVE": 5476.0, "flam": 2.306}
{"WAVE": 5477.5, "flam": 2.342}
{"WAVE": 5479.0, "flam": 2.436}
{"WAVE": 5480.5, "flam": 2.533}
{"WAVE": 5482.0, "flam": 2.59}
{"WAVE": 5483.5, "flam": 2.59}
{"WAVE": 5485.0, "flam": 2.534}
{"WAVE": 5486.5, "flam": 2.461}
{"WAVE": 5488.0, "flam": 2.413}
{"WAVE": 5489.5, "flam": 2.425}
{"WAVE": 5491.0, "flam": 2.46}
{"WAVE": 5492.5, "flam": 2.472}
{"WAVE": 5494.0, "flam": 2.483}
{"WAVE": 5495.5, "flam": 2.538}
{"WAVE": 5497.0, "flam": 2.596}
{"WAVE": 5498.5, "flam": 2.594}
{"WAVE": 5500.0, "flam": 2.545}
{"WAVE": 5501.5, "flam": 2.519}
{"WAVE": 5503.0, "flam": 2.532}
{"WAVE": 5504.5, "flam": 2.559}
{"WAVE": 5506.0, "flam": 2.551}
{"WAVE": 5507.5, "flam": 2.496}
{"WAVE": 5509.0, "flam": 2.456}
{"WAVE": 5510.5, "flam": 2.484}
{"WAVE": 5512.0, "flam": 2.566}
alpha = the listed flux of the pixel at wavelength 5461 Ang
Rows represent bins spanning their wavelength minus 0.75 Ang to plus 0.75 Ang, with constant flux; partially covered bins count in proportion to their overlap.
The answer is 2.611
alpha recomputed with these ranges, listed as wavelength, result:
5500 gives 2.545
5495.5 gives 2.538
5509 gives 2.456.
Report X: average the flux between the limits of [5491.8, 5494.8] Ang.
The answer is 2.48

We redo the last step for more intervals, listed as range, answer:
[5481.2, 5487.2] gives 2.54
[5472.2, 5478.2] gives 2.37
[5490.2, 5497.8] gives 2.51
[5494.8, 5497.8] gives 2.57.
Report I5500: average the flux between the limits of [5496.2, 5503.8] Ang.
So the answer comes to 2.56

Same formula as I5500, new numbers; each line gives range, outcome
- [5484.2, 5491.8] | 2.46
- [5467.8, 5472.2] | 2.6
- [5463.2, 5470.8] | 2.58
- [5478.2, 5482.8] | 2.52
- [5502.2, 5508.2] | 2.53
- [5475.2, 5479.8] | 2.36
